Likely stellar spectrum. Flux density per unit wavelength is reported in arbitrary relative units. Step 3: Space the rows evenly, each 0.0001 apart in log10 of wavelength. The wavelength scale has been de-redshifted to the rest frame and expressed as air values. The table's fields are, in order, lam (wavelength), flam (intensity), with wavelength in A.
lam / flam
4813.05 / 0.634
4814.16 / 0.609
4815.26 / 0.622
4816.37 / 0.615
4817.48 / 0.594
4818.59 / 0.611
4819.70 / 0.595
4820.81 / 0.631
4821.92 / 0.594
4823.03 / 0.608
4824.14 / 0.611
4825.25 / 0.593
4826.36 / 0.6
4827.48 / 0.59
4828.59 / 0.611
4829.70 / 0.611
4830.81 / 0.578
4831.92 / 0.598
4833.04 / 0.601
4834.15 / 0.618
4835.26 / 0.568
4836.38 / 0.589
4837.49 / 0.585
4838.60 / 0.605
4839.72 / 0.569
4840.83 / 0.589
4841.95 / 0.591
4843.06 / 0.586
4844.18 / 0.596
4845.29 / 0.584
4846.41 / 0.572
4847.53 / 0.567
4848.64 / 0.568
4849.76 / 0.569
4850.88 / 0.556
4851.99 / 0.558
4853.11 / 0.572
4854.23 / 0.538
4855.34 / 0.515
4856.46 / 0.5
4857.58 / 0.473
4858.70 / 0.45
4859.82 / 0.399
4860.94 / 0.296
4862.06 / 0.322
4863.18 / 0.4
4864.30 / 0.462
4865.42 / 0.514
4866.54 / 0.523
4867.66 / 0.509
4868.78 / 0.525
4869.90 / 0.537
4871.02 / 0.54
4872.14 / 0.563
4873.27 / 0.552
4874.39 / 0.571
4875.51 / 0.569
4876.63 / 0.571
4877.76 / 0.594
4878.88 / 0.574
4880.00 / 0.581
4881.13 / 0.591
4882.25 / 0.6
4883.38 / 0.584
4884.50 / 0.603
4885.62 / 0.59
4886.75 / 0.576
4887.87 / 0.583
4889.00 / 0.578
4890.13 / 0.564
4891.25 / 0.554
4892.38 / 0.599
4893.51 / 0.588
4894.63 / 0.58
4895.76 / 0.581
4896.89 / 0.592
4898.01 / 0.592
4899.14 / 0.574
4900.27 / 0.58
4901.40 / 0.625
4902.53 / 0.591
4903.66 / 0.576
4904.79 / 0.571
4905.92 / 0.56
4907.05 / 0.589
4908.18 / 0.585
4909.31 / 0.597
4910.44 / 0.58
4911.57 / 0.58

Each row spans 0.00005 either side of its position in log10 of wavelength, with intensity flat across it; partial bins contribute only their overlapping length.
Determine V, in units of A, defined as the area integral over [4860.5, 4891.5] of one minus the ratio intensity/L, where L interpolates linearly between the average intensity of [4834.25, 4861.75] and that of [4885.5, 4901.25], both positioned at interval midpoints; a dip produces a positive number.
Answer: 1.6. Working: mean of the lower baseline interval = 0.541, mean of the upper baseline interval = 0.581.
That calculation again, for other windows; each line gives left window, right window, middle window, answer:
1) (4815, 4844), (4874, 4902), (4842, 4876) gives 4.2 A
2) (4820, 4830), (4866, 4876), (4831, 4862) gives 1.7 A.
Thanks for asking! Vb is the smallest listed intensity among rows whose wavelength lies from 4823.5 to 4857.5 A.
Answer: 0.5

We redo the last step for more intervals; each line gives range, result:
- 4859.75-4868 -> 0.296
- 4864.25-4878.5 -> 0.462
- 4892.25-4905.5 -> 0.571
